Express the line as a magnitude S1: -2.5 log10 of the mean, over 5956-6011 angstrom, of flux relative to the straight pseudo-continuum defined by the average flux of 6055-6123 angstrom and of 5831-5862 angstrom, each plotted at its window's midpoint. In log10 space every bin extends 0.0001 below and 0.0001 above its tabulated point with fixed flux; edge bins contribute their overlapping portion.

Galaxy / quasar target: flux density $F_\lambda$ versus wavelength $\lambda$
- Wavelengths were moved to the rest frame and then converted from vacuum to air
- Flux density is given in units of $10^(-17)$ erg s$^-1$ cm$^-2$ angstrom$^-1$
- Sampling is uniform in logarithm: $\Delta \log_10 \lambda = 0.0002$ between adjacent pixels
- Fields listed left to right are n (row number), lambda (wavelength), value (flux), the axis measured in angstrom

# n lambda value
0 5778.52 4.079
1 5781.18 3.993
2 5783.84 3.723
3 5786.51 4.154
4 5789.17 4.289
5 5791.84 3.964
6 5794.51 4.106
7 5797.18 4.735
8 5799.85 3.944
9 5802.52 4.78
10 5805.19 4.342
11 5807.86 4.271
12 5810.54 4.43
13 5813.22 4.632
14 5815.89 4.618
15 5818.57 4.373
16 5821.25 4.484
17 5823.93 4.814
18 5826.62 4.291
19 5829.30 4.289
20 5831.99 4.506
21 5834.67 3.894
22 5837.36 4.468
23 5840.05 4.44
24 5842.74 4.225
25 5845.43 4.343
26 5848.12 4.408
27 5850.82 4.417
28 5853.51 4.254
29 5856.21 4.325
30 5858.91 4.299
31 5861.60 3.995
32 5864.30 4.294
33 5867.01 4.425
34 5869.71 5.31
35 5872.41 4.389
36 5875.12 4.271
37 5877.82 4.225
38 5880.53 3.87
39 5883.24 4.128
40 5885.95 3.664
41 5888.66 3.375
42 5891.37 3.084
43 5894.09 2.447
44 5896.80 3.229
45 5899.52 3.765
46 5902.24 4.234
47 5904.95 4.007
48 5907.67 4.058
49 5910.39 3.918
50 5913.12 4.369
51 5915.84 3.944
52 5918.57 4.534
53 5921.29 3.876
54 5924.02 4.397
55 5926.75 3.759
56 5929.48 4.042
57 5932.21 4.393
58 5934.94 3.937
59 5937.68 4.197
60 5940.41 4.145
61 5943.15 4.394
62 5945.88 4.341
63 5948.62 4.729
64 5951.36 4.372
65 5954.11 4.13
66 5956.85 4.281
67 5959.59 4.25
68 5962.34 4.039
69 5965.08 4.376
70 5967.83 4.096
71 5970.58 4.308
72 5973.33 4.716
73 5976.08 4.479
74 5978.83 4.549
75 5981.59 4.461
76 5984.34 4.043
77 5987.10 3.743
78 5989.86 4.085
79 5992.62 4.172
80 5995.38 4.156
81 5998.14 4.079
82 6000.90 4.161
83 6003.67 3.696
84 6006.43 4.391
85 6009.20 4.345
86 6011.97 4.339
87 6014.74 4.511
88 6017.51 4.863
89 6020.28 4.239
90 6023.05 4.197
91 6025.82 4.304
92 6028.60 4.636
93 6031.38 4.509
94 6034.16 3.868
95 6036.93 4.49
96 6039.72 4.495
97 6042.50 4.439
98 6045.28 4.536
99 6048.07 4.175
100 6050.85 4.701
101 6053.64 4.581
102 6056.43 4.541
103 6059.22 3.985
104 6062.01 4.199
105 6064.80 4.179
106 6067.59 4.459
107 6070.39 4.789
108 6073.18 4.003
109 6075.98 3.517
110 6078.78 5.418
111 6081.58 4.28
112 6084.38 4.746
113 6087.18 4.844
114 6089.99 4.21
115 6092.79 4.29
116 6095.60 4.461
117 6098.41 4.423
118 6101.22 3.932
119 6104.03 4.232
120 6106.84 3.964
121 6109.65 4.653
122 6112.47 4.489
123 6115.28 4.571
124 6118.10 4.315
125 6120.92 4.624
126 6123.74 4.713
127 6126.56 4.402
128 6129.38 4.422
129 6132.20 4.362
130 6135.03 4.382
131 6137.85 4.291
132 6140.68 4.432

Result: 0.03 mag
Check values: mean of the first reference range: 4.31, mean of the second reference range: 4.38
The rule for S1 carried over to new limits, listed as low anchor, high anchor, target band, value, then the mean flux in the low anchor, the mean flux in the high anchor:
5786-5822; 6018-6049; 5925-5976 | 0.028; 4.37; 4.37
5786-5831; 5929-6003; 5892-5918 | 0.140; 4.39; 4.24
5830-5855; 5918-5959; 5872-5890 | 0.084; 4.33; 4.23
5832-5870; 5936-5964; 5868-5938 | 0.088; 4.34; 4.28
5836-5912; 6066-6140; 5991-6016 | 0.016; 4.07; 4.41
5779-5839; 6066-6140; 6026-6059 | -0.008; 4.32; 4.41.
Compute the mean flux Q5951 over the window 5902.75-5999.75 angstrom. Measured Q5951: 4.21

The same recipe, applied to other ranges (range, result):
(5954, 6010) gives 4.22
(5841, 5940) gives 4.07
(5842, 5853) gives 4.35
